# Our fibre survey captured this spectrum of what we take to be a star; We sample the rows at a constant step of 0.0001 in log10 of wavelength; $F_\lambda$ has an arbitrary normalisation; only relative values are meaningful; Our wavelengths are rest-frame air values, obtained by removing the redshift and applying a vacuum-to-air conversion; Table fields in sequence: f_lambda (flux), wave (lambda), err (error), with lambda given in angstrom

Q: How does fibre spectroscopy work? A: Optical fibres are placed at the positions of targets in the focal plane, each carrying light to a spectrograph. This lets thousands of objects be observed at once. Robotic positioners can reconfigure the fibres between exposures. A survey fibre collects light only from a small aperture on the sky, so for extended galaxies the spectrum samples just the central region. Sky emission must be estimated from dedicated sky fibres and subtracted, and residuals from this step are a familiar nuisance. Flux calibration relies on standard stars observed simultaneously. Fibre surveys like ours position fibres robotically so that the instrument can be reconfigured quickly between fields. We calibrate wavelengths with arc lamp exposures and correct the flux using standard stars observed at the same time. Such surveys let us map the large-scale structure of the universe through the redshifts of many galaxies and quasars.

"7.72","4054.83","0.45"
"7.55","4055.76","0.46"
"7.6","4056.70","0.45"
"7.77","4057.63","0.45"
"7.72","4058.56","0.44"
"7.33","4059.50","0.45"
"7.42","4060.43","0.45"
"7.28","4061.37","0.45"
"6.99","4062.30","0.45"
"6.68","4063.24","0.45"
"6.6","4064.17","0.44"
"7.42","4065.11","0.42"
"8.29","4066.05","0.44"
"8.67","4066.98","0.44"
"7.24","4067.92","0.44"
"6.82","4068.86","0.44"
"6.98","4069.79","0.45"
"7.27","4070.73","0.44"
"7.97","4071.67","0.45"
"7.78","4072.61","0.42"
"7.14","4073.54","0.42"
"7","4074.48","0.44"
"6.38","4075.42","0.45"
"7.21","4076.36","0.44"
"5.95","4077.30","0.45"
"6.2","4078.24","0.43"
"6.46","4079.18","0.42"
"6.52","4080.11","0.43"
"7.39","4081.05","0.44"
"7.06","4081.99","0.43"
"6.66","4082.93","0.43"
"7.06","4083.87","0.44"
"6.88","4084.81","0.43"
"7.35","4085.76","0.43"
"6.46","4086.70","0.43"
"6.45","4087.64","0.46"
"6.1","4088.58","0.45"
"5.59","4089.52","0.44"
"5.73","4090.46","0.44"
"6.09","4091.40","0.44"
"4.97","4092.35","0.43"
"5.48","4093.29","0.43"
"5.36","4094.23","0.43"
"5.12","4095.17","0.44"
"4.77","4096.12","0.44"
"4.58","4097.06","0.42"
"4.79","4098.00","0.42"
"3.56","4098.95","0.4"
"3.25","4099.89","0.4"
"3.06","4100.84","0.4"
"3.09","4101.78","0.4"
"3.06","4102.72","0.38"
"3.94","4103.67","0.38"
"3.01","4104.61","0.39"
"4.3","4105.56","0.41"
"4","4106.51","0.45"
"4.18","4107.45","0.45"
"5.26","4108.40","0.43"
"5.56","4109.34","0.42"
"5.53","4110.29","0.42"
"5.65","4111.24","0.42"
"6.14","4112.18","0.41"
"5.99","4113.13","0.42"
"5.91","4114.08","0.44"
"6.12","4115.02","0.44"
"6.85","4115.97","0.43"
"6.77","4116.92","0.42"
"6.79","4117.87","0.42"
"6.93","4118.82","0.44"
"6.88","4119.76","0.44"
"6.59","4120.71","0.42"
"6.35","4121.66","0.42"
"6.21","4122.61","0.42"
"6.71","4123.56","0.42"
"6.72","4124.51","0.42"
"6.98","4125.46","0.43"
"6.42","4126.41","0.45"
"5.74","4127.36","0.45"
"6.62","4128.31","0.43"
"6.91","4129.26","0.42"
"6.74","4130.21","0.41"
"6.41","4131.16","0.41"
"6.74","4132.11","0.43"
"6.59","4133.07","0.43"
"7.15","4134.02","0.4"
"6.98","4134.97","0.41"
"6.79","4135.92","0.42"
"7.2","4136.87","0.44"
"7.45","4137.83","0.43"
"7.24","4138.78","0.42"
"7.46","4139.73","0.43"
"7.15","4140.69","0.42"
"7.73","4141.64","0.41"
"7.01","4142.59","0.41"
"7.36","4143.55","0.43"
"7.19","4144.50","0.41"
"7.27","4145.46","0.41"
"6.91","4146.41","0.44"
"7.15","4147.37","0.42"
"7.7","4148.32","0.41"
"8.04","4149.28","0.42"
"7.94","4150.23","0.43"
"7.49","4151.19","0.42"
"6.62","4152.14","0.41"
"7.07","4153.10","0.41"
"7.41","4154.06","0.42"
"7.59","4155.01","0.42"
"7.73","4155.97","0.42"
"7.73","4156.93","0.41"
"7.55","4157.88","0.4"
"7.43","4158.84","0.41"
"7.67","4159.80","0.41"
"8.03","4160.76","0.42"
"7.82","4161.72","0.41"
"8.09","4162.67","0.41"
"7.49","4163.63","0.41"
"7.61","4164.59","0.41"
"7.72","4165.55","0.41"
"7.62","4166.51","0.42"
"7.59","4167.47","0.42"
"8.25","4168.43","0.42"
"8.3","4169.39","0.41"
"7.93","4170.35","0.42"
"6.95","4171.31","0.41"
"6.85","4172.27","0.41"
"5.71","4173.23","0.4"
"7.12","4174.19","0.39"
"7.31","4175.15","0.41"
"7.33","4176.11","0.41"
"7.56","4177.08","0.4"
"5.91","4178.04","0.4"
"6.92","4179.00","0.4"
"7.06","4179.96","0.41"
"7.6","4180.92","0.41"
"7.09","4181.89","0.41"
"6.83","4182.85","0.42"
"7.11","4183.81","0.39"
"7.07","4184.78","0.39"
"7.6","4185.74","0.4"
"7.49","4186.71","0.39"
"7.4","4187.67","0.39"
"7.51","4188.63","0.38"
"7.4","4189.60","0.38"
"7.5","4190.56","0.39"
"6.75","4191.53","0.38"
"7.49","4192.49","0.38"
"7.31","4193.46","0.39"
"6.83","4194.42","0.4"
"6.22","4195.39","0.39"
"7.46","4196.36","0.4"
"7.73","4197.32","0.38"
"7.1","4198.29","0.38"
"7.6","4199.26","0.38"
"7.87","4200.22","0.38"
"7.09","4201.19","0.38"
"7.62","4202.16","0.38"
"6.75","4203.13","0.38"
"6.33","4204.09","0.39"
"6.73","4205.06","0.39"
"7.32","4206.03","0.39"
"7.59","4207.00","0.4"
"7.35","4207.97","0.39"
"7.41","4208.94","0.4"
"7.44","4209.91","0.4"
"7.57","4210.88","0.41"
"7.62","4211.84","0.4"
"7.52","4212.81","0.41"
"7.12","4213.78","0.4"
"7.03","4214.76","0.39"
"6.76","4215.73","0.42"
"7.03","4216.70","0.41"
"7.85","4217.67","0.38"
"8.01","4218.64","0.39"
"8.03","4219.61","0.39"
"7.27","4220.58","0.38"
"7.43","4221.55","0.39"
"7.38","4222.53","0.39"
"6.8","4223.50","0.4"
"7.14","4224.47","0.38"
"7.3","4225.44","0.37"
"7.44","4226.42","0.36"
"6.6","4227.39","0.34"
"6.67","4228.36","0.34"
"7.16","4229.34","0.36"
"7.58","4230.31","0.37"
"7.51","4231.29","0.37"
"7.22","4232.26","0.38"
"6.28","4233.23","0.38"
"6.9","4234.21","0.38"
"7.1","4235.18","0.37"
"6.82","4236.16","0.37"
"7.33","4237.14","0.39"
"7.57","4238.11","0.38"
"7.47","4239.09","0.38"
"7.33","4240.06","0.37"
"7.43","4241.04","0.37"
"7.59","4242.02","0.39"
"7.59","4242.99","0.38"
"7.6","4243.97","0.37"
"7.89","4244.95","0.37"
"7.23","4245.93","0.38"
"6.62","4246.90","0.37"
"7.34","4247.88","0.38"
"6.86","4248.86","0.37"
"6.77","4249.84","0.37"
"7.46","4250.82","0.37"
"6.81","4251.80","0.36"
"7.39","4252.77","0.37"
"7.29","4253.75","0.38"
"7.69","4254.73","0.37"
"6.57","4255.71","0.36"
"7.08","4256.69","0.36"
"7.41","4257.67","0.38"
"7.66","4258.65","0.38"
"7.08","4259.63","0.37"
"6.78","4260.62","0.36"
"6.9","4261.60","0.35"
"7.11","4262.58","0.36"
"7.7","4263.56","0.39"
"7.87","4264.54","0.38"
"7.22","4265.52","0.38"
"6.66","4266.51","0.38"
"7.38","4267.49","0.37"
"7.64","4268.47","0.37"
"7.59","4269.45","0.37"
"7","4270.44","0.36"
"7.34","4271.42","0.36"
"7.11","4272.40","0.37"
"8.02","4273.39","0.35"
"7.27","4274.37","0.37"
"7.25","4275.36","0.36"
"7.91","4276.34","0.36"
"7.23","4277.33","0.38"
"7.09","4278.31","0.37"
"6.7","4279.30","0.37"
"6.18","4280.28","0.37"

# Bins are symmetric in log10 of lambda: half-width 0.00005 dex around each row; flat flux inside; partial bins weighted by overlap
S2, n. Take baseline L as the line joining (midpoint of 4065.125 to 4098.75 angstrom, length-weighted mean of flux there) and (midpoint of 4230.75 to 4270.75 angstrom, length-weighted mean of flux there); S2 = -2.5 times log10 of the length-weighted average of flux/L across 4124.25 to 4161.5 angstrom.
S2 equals -0.07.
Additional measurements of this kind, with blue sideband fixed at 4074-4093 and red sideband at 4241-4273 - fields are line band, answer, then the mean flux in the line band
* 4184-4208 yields -0.04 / 7.24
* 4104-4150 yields 0.03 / 6.49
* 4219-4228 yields -0.02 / 7.27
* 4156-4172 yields -0.13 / 7.72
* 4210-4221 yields -0.06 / 7.44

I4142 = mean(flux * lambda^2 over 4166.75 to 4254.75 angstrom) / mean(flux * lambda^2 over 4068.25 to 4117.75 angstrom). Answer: 1.33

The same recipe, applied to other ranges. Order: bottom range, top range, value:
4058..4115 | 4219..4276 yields 1.31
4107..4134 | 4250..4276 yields 1.23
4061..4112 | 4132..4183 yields 1.28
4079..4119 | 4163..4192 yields 1.39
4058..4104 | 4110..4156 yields 1.13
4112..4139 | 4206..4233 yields 1.15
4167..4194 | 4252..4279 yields 1.05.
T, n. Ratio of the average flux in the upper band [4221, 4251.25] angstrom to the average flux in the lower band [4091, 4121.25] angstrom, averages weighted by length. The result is 1.41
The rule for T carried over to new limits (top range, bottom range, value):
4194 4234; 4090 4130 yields 1.33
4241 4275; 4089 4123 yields 1.40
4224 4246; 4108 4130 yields 1.14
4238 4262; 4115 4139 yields 1.08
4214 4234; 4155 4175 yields 0.96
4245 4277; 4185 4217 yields 1.00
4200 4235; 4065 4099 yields 1.12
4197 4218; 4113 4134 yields 1.11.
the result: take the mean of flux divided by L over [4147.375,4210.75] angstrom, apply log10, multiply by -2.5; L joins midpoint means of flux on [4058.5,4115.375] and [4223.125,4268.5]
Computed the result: -0.10 mag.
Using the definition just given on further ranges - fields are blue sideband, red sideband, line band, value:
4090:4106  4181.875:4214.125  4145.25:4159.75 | -0.25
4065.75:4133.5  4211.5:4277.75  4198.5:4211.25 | -0.05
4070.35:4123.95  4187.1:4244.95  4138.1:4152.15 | -0.15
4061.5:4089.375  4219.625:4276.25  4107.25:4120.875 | 0.16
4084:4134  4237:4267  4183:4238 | -0.07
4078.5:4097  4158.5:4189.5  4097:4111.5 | 0.47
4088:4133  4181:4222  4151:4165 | -0.17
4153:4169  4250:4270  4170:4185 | 0.09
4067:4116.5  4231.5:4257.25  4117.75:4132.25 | -0.09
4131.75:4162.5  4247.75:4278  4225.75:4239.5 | 0.03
